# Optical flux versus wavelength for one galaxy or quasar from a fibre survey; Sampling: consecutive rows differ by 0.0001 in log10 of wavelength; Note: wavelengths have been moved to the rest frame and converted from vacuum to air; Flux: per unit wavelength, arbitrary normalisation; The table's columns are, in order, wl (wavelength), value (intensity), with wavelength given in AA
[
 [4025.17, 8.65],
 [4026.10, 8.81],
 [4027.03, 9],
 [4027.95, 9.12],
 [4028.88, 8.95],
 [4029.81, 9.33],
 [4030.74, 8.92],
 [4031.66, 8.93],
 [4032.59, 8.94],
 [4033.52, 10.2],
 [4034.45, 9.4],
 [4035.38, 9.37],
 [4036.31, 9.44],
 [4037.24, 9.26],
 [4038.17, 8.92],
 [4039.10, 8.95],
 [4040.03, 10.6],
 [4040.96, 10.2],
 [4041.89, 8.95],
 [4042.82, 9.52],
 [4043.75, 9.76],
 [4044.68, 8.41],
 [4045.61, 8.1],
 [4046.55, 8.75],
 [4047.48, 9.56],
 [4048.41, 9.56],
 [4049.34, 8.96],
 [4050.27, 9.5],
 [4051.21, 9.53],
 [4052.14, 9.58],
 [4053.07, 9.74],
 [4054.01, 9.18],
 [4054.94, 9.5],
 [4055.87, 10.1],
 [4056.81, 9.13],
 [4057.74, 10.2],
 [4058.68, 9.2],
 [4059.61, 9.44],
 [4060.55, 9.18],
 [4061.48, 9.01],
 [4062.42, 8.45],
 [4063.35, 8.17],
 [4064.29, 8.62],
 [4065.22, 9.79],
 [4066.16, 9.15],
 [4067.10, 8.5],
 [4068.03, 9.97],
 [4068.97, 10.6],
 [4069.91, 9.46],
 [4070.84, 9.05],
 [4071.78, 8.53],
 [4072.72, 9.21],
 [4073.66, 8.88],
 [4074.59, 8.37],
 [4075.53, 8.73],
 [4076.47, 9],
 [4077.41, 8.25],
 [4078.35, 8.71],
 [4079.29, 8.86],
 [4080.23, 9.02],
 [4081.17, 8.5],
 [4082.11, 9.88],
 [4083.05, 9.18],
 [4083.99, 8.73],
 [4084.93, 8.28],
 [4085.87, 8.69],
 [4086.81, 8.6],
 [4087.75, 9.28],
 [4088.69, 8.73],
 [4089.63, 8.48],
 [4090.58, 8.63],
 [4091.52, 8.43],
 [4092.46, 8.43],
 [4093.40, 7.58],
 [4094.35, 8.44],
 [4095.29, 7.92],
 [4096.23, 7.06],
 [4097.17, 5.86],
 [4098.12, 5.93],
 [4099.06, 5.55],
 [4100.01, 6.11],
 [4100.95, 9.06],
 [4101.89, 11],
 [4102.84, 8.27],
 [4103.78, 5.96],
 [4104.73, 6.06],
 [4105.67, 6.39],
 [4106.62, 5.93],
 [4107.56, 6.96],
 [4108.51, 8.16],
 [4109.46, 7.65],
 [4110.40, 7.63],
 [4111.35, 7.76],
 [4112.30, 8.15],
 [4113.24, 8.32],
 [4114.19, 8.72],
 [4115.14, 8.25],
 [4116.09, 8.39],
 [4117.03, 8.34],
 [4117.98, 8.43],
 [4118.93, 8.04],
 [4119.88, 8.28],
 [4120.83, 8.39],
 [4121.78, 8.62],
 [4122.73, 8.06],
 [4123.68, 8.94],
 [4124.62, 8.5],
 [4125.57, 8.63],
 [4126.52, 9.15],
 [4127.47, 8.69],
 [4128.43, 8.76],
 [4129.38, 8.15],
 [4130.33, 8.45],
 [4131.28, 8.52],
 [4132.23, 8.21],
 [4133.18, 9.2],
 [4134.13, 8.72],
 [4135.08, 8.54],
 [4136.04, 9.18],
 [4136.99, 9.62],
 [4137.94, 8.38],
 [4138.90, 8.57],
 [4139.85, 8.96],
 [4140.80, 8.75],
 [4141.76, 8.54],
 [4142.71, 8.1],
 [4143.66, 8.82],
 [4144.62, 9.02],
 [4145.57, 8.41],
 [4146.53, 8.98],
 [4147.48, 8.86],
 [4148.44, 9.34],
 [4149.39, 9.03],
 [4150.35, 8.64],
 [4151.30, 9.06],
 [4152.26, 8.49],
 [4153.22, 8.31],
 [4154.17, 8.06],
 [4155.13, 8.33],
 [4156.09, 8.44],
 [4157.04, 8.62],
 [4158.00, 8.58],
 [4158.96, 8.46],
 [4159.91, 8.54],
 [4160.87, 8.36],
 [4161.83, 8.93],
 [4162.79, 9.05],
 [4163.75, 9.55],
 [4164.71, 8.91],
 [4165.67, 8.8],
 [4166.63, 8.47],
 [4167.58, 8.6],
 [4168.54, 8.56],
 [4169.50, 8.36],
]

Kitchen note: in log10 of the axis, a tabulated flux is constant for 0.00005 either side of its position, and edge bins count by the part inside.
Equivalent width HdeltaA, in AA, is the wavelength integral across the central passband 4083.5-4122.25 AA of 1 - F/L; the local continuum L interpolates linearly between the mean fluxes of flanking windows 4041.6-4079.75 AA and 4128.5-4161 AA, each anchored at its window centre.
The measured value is 4.41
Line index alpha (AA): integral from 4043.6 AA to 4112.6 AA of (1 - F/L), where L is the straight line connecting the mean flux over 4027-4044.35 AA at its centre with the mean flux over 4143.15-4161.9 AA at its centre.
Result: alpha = 4.30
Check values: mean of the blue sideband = 9.36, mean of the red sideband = 8.66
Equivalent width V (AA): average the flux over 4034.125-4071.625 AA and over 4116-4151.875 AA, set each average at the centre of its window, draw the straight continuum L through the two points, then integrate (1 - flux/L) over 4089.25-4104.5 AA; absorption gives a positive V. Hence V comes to 2.3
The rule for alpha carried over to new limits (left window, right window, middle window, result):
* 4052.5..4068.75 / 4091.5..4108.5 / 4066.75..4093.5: -1.9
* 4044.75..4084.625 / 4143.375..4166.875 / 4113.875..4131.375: 0.7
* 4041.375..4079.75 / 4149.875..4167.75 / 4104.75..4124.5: 2.1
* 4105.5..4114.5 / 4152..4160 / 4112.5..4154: -3.2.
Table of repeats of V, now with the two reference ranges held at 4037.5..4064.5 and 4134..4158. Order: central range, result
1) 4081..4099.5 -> 1.9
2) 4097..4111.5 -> 2.9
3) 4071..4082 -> 0.4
